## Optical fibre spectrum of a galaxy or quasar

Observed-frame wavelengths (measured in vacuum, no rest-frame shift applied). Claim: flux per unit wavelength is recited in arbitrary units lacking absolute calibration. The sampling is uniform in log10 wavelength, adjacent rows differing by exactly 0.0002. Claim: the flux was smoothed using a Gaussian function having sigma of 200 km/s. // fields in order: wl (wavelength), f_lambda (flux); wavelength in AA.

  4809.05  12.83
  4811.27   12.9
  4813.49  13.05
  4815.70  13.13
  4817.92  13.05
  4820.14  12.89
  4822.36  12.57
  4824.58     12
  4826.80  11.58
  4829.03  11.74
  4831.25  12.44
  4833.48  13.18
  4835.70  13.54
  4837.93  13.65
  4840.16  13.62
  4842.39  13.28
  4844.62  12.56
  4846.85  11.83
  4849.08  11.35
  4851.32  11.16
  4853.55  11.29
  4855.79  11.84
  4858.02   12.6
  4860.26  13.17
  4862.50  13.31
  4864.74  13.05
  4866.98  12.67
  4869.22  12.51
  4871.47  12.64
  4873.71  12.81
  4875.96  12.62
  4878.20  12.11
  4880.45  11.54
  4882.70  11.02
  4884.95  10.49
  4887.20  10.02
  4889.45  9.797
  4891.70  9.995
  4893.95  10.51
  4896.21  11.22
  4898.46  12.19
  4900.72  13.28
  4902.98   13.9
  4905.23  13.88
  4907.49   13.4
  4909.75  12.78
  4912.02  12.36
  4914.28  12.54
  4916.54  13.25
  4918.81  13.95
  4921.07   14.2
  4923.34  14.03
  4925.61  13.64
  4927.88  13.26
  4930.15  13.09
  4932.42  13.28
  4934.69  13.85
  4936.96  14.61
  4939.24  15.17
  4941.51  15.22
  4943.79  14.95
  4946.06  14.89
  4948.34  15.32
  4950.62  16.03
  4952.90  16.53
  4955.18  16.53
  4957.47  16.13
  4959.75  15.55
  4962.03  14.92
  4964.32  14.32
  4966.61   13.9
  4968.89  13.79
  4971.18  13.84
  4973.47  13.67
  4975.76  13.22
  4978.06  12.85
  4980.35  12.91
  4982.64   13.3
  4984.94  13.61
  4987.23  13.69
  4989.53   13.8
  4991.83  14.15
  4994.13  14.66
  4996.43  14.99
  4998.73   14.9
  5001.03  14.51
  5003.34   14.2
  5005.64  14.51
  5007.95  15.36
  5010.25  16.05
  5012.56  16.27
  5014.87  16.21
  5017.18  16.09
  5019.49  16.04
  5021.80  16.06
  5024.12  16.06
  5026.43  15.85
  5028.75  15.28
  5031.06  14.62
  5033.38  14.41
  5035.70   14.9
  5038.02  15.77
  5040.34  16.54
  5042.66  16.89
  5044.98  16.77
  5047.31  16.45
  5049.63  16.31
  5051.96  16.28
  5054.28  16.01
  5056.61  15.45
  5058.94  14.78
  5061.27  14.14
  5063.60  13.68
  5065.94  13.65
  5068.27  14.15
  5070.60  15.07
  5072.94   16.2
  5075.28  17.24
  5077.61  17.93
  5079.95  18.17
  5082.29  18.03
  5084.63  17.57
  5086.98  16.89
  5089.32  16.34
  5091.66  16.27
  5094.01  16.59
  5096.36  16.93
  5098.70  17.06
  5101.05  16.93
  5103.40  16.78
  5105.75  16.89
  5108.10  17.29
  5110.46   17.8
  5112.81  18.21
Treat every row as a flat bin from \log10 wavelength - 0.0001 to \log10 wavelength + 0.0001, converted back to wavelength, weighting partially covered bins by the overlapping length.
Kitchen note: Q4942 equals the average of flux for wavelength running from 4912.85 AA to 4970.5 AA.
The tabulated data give 14.5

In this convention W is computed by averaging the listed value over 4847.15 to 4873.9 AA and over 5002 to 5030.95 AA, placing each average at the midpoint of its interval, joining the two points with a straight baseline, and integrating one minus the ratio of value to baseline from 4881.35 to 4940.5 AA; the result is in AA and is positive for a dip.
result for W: 3.2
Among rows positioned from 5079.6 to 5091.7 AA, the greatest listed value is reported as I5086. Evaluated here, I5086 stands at 18.17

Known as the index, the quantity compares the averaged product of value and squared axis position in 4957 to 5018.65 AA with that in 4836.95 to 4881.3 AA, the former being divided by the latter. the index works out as 1.22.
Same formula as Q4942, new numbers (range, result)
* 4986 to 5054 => 15.4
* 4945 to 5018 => 14.7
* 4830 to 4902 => 12.1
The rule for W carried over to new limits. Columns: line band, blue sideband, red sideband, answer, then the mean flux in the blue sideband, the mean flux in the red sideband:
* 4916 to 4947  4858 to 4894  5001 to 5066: -2.3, 11.8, 15.5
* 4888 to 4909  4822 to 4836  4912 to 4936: 1.9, 12.4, 13.5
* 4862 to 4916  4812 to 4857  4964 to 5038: 4.5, 12.5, 14.6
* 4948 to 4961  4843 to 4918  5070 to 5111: -2.1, 12.1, 17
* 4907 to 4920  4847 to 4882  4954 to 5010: 0.1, 12.3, 14.3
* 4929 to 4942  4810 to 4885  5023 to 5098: -0.2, 12.5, 16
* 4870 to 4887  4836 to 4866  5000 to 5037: 1.6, 12.5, 15.4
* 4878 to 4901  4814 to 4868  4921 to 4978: 4.2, 12.6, 14.5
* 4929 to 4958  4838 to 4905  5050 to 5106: -3.2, 12.1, 16.2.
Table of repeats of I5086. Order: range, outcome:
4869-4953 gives 16.53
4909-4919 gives 13.95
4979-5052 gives 16.89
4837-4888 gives 13.65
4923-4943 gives 15.22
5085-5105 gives 17.06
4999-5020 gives 16.27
